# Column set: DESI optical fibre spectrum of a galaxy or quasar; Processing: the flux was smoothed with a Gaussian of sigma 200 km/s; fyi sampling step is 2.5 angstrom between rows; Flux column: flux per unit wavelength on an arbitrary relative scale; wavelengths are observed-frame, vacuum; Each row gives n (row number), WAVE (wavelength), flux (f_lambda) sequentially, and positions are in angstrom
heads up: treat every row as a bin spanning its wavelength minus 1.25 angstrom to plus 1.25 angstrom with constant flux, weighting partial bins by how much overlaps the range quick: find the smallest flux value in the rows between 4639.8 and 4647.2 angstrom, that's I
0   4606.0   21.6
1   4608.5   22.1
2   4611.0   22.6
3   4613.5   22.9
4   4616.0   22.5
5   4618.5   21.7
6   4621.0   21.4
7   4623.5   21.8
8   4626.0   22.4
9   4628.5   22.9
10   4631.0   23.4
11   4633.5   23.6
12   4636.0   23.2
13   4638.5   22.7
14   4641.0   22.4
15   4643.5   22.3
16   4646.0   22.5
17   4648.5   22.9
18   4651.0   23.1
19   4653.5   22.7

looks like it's 22.3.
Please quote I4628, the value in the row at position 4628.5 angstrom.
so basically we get 22.9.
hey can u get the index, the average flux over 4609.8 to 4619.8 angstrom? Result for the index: 22.4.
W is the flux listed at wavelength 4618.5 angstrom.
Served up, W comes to 21.7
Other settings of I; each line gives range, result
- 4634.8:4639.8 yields 22.7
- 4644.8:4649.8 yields 22.5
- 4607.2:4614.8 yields 22.1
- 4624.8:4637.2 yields 22.4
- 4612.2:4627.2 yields 21.4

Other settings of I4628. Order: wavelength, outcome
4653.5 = 22.7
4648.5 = 22.9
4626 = 22.4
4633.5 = 23.6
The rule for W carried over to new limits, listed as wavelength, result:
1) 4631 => 23.4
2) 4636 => 23.2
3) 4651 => 23.1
